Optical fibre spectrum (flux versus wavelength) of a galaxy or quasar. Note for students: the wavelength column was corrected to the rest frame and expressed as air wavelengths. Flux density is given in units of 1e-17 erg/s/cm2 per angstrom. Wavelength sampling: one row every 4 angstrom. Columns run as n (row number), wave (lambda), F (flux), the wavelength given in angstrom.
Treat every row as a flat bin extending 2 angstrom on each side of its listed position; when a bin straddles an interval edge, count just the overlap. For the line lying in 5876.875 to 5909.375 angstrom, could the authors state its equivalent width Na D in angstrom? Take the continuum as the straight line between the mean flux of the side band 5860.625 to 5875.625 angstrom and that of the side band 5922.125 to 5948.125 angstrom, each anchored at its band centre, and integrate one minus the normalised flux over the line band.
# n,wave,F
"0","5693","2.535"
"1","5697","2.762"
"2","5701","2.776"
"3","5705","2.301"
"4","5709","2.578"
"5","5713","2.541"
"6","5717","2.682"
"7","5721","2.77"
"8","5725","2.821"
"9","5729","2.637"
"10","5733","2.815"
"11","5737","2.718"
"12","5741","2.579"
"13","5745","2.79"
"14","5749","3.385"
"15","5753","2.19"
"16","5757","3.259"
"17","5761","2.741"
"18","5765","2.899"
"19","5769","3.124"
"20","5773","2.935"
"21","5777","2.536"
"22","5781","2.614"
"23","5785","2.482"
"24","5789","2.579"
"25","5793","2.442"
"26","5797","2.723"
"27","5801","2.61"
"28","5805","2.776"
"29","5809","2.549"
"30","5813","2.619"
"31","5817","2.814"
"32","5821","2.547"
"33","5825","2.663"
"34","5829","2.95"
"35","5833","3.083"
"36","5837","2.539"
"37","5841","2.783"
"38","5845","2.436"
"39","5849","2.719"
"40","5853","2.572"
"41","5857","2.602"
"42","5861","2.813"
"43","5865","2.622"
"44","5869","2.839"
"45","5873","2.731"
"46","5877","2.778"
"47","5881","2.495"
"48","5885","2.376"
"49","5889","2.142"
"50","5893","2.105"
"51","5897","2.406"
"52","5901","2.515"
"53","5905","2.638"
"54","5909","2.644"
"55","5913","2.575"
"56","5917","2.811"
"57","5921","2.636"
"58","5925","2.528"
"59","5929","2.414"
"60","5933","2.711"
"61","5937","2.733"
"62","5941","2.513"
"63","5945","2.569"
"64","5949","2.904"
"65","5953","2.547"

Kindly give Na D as 3.2 angstrom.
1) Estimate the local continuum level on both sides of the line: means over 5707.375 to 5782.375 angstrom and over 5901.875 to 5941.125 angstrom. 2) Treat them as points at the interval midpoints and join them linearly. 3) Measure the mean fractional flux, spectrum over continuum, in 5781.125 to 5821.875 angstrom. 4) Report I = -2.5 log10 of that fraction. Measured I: 0.044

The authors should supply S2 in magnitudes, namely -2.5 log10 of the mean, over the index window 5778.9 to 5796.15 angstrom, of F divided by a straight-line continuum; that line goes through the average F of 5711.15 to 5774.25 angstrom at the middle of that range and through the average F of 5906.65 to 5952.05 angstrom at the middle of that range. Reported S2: 0.09 mag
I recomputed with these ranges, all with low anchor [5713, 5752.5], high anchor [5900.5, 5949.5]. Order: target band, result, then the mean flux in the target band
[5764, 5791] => 0.00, 2.73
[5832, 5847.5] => 0.00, 2.69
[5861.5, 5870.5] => -0.03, 2.74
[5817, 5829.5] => 0.00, 2.71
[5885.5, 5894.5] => 0.22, 2.17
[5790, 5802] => 0.05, 2.59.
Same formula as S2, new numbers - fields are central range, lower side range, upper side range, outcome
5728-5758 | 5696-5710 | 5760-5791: -0.045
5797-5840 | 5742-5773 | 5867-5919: 0.009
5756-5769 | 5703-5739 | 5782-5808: -0.134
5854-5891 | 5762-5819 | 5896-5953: 0.020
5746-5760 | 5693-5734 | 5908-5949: -0.104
